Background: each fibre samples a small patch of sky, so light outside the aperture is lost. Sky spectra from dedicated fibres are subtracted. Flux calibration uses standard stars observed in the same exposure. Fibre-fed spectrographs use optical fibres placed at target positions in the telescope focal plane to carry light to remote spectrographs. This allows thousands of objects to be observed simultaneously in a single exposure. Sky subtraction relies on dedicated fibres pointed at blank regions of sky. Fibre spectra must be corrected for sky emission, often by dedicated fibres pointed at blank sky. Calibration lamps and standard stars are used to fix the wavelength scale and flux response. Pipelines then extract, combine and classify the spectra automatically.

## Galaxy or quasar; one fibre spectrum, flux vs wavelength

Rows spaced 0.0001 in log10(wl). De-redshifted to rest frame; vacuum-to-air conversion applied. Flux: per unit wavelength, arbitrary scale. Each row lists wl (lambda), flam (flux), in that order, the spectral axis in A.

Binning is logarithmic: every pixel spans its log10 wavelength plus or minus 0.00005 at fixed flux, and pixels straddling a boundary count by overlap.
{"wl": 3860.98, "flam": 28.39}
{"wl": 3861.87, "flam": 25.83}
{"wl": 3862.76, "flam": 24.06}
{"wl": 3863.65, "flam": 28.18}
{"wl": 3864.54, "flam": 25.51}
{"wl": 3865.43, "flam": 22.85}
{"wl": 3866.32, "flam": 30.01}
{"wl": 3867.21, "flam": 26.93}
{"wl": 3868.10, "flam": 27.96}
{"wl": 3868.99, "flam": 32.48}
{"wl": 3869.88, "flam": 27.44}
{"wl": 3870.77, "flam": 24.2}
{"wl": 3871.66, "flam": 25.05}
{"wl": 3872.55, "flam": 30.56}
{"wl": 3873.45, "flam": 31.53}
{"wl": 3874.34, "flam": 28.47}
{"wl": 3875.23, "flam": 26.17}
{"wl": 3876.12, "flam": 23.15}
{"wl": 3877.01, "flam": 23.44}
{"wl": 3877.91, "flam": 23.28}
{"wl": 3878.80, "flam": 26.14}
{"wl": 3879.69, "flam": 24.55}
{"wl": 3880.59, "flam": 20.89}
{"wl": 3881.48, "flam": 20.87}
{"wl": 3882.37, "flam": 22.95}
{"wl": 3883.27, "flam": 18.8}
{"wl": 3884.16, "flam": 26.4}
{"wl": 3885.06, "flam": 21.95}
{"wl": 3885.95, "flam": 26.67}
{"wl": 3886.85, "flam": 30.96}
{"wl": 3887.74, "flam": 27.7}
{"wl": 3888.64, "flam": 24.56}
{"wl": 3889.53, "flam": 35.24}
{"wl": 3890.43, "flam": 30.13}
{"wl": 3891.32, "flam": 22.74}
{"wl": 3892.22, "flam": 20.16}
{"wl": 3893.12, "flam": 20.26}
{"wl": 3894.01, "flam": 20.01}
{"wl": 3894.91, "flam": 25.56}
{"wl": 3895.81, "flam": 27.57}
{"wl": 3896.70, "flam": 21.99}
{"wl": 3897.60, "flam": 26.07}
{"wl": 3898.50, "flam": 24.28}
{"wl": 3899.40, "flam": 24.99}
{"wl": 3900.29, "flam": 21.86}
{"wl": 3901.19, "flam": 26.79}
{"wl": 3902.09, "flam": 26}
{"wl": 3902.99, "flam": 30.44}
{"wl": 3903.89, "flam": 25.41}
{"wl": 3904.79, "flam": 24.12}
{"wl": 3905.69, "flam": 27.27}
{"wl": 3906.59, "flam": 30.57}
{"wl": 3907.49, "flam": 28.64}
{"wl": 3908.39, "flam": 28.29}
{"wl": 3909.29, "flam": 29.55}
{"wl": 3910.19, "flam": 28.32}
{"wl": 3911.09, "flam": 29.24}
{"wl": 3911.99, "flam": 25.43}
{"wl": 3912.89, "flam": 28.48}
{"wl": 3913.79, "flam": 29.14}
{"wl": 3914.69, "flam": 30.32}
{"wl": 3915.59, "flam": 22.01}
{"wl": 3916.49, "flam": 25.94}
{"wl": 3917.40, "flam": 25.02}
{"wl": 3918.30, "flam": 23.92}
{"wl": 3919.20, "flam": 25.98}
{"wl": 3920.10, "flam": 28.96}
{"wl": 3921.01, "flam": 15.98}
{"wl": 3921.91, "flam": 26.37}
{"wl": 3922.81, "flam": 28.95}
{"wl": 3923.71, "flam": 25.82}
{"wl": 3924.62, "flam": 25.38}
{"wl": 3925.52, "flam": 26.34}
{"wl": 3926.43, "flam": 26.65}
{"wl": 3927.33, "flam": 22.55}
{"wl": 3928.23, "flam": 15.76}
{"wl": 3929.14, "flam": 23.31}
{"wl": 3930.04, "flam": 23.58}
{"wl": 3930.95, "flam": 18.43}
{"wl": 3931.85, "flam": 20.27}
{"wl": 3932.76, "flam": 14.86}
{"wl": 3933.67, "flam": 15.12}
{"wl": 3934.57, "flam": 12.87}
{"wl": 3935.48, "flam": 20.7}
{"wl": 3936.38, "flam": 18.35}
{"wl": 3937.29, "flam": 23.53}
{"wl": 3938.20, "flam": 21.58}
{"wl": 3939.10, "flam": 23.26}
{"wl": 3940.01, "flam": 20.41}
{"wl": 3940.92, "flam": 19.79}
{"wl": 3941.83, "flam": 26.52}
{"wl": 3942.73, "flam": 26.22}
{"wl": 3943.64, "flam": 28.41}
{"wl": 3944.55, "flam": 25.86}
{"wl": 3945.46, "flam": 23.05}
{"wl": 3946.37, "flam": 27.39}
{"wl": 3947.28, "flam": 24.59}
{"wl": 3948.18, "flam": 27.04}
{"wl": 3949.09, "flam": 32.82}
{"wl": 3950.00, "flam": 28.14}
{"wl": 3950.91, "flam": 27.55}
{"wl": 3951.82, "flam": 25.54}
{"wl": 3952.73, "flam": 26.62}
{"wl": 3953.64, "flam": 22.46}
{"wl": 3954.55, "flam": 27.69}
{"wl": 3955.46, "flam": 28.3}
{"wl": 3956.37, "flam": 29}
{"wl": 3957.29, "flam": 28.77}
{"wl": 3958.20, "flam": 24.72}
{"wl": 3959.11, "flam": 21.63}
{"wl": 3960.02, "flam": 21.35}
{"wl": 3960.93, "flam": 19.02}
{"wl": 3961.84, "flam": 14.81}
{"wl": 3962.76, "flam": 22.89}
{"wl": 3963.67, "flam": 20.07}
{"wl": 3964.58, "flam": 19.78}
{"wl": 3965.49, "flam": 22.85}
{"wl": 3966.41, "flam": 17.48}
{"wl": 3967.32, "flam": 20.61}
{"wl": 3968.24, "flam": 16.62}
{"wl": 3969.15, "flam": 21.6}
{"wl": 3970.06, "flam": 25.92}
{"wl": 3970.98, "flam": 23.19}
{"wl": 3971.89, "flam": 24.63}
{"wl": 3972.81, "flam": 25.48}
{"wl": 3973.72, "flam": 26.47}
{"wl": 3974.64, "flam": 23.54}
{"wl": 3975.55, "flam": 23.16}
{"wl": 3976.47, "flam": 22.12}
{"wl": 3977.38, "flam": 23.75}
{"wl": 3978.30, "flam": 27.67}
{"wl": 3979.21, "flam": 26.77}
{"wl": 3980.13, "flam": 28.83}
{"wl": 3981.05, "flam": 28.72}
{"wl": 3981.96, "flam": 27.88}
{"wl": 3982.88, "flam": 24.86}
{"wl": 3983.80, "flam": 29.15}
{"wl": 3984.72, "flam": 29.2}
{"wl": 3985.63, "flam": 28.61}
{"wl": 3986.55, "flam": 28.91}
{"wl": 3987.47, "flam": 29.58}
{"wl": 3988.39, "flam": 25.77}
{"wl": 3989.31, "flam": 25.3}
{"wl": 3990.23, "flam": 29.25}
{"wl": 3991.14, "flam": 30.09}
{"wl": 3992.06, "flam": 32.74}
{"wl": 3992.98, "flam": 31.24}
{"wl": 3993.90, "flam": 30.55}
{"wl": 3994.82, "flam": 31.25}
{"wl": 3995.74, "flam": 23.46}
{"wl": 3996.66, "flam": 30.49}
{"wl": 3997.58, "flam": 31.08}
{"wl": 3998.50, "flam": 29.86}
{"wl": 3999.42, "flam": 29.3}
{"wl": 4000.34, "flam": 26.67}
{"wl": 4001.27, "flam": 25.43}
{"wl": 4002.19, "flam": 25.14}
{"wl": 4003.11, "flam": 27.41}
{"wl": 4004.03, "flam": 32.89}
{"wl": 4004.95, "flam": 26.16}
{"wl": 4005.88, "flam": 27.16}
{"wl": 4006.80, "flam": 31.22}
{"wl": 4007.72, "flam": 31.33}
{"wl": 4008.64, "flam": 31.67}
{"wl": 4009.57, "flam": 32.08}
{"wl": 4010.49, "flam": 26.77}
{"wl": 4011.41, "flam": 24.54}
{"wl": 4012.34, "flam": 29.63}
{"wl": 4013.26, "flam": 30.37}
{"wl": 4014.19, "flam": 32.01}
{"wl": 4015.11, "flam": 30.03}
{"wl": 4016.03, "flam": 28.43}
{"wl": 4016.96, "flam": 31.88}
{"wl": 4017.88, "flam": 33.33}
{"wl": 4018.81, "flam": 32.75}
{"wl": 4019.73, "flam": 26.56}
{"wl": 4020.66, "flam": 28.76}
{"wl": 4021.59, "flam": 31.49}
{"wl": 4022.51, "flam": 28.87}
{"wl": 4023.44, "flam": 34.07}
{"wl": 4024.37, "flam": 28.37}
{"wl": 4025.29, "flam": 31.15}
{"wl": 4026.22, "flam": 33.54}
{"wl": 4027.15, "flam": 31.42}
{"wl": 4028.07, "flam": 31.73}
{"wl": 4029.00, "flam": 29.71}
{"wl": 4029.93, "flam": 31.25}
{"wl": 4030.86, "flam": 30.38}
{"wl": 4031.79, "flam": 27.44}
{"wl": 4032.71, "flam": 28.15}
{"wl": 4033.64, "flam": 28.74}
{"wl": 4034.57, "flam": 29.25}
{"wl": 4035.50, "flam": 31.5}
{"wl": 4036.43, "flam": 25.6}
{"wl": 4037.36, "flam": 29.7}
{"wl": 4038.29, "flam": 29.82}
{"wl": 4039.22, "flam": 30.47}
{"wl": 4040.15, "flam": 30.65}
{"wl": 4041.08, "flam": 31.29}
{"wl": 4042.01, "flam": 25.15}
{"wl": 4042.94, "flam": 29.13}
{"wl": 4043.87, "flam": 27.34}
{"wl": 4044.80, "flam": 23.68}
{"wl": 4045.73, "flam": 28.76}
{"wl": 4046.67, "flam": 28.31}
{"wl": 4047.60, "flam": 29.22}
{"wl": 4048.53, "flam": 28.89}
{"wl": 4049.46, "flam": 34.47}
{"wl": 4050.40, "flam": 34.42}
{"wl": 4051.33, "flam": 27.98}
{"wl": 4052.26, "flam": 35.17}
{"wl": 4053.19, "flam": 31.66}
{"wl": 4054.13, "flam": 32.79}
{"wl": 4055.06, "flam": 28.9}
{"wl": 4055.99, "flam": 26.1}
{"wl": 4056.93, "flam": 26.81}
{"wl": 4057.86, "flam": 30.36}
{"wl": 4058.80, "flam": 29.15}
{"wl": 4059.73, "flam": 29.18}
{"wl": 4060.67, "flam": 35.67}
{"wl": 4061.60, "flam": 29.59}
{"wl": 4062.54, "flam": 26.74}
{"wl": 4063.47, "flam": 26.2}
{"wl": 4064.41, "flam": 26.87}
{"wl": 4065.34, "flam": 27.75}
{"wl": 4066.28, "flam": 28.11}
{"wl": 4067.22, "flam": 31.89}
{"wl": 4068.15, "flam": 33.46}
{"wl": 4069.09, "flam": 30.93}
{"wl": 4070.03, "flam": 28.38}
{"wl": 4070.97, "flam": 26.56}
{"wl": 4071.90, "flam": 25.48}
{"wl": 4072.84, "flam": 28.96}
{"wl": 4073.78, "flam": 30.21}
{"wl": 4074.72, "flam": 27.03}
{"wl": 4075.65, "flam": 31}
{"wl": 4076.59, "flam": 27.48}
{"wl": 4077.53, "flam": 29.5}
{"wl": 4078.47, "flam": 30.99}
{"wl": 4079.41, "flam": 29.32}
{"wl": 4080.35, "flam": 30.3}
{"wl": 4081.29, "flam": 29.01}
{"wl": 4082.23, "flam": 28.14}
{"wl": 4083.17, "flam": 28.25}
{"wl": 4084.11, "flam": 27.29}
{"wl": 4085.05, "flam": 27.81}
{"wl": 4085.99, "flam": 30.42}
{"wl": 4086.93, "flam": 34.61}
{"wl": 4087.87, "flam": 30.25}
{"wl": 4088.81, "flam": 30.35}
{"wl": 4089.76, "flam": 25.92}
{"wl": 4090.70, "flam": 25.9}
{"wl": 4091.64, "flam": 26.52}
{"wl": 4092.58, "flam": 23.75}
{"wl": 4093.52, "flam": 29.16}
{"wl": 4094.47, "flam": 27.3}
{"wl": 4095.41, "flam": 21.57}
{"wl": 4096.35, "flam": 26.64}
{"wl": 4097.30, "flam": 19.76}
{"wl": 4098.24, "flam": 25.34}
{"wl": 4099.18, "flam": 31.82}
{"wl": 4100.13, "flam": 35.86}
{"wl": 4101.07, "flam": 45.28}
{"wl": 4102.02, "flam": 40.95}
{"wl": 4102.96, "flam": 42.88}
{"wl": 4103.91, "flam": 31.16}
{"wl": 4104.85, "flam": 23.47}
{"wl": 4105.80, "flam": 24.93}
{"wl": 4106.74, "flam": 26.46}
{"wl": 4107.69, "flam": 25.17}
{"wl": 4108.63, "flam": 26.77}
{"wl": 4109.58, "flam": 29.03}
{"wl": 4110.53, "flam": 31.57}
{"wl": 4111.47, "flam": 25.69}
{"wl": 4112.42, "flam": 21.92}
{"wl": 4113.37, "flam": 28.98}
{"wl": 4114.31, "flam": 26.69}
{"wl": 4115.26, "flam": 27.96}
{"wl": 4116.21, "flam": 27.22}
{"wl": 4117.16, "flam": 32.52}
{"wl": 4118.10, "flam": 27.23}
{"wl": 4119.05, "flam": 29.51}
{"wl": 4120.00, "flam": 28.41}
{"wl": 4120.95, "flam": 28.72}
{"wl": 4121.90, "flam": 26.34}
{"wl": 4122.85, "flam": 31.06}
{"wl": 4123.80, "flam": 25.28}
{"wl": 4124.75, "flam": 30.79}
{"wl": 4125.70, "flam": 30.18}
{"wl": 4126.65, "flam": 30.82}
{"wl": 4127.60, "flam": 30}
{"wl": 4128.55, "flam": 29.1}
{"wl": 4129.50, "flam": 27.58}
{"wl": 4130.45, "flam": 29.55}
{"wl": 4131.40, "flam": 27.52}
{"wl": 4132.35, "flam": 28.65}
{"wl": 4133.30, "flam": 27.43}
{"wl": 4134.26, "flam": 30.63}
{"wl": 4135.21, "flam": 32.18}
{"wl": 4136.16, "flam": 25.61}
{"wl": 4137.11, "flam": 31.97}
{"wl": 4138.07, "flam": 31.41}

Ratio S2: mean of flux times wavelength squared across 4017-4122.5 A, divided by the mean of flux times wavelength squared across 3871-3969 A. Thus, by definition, 1.3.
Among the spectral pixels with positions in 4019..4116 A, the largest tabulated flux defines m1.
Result 45.28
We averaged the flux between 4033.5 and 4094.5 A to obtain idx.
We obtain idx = 29.1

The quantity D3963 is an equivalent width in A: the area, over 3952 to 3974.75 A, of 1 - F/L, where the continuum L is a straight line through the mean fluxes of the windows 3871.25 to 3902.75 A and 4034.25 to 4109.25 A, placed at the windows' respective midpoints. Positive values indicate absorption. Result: 3.20 A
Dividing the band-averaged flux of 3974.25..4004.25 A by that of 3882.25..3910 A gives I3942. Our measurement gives 1.08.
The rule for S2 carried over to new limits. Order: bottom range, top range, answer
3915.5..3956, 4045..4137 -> 1.32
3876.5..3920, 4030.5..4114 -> 1.24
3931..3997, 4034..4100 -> 1.23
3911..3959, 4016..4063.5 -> 1.29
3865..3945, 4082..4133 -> 1.28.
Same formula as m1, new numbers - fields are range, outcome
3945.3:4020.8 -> 33.33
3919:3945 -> 28.96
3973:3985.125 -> 29.2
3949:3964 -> 32.82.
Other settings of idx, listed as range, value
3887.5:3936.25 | 24.7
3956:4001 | 25.6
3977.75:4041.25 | 29.4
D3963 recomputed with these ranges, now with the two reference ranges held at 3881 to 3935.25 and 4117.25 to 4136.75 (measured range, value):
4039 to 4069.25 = -2.3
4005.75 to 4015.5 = -1.1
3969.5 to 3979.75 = 0.5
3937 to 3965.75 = 1.2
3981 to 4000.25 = -1.9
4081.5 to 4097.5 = 0.4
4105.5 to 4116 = 0.6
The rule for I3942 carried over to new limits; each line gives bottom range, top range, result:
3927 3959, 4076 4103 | 1.25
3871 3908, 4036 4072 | 1.15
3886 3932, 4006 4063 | 1.17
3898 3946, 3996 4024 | 1.21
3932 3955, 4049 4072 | 1.27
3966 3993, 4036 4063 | 1.14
